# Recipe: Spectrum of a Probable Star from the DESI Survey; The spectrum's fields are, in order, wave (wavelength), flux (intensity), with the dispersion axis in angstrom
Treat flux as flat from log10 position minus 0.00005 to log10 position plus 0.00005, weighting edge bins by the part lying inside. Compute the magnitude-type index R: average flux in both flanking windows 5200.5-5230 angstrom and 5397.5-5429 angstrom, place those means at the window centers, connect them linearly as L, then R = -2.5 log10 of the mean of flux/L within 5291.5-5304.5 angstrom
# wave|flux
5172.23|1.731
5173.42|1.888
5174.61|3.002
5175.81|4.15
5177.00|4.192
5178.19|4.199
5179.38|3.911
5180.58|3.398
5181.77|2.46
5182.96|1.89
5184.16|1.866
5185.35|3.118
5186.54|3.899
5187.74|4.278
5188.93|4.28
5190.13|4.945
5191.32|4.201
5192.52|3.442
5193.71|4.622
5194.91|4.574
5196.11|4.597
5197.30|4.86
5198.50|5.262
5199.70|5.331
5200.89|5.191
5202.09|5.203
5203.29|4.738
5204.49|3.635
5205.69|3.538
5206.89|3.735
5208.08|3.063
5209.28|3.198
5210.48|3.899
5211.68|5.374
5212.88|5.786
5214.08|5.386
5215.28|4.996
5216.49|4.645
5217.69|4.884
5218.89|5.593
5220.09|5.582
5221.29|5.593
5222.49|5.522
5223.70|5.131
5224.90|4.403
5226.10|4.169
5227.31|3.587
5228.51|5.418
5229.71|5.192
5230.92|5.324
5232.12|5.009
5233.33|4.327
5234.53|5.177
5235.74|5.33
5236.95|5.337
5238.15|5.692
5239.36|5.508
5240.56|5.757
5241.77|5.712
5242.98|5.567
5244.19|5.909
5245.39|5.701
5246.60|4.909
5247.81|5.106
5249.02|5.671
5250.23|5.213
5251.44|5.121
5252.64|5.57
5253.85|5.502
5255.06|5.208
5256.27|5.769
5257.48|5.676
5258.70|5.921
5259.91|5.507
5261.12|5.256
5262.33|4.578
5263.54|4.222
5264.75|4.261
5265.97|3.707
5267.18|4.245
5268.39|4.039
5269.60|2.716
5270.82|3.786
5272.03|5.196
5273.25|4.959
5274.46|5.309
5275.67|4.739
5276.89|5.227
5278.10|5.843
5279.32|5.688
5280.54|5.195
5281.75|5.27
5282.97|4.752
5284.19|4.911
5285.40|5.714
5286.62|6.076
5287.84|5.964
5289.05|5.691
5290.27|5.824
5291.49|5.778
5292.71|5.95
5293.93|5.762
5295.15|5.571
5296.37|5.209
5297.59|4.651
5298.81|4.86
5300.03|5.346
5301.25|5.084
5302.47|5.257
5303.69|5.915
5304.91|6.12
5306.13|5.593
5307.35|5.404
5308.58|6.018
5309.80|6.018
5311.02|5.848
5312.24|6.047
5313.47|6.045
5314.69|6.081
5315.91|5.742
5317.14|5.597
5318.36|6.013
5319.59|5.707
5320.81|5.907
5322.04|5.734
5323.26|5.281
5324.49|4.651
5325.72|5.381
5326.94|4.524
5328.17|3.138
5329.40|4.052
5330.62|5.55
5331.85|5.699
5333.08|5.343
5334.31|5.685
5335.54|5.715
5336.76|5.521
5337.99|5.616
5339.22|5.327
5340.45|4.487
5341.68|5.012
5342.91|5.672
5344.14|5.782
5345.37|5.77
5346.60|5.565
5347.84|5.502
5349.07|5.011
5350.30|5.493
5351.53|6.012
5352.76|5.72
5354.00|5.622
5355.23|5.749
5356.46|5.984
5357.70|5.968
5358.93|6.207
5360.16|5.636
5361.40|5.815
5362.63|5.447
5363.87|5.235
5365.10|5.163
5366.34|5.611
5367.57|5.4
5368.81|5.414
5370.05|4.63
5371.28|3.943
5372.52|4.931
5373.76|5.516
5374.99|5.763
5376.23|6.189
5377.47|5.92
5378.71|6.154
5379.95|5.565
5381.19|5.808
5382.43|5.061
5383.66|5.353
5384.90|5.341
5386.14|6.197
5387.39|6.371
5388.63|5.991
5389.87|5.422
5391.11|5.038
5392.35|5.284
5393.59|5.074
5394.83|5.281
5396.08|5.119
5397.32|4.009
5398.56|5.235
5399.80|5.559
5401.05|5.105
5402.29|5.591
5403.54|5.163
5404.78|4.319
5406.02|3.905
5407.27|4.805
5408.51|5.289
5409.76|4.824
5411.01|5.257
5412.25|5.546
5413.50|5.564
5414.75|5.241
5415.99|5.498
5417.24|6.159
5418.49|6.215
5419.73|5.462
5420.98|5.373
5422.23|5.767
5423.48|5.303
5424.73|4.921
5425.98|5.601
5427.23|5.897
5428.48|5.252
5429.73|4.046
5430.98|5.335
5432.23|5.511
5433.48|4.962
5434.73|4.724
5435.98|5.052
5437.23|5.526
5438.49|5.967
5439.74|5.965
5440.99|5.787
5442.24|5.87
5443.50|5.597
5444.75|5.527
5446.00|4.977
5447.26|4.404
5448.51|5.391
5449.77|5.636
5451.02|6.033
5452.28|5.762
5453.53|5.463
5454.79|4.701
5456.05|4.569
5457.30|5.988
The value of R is -0.094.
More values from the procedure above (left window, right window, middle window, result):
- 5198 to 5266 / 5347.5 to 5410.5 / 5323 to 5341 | 0.04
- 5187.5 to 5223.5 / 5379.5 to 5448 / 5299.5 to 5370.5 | -0.09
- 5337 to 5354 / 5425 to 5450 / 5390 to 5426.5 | 0.03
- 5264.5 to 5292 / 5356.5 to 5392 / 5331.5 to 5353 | -0.03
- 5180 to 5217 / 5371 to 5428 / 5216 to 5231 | -0.16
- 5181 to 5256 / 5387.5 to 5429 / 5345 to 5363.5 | -0.11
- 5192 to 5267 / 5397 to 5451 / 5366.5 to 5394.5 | -0.05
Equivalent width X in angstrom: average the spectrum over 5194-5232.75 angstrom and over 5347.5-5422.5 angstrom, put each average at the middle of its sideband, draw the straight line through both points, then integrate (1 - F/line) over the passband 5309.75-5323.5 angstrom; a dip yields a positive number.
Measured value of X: -1.8 angstrom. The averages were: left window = 4.76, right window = 5.42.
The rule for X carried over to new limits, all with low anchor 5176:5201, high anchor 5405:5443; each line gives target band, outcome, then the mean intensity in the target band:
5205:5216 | -0.5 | 4.33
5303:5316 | -3.3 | 5.9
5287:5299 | -2.5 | 5.56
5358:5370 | -1.2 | 5.52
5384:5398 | -0.6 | 5.37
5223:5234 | -1.3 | 4.74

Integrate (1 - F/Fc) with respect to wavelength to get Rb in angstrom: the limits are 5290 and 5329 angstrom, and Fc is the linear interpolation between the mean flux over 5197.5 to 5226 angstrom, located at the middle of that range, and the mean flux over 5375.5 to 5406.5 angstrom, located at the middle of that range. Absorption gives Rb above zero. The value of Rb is -3.1 angstrom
